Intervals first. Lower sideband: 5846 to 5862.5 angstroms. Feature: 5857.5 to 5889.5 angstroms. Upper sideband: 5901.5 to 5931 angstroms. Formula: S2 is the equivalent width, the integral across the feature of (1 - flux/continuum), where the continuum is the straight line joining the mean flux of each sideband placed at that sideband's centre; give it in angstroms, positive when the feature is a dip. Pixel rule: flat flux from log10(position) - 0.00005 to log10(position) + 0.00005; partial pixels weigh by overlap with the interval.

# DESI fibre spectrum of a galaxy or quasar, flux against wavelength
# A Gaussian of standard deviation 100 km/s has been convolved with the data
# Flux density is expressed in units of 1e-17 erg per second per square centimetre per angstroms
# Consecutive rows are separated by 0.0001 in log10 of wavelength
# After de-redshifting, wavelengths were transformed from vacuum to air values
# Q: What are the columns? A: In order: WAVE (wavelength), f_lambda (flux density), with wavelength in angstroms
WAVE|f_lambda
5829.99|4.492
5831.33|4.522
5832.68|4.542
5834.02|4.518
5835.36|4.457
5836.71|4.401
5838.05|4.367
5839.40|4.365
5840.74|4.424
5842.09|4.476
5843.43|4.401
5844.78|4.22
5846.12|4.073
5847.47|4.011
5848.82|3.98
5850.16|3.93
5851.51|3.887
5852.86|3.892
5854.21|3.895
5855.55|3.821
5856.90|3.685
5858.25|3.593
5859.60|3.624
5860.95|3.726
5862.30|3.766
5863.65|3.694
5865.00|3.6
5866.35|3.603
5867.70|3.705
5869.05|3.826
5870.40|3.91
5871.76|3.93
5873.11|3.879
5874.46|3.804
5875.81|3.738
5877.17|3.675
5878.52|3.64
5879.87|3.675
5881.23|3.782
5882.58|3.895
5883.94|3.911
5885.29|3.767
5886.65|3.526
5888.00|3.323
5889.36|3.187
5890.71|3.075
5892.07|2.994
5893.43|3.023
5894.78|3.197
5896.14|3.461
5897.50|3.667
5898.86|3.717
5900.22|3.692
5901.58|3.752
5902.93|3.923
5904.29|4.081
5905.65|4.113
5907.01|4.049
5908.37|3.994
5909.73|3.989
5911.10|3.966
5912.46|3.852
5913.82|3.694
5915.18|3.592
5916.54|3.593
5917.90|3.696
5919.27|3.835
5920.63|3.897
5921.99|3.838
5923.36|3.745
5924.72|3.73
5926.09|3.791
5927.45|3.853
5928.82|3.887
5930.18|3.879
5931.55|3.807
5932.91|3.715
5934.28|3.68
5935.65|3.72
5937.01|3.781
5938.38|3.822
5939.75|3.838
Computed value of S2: 1.1 angstroms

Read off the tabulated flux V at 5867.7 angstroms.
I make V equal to 3.705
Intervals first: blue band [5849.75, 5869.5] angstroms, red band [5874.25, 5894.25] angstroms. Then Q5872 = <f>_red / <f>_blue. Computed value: 0.94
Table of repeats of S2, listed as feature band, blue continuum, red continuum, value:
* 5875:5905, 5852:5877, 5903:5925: 1.8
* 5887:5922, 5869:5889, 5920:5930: 1.2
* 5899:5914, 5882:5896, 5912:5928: -1.3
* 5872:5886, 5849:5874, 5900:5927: 0.1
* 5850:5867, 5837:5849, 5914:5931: 1.8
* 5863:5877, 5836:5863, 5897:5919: 0.7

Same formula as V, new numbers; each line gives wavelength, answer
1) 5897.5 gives 3.667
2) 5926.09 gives 3.791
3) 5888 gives 3.323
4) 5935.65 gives 3.72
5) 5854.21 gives 3.895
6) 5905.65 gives 4.113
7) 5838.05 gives 4.367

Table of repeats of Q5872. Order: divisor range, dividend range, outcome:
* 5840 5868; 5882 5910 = 0.93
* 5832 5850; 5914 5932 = 0.88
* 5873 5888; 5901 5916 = 1.05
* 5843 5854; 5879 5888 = 0.92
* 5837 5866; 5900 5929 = 0.97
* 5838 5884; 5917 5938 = 0.97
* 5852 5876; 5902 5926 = 1.02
